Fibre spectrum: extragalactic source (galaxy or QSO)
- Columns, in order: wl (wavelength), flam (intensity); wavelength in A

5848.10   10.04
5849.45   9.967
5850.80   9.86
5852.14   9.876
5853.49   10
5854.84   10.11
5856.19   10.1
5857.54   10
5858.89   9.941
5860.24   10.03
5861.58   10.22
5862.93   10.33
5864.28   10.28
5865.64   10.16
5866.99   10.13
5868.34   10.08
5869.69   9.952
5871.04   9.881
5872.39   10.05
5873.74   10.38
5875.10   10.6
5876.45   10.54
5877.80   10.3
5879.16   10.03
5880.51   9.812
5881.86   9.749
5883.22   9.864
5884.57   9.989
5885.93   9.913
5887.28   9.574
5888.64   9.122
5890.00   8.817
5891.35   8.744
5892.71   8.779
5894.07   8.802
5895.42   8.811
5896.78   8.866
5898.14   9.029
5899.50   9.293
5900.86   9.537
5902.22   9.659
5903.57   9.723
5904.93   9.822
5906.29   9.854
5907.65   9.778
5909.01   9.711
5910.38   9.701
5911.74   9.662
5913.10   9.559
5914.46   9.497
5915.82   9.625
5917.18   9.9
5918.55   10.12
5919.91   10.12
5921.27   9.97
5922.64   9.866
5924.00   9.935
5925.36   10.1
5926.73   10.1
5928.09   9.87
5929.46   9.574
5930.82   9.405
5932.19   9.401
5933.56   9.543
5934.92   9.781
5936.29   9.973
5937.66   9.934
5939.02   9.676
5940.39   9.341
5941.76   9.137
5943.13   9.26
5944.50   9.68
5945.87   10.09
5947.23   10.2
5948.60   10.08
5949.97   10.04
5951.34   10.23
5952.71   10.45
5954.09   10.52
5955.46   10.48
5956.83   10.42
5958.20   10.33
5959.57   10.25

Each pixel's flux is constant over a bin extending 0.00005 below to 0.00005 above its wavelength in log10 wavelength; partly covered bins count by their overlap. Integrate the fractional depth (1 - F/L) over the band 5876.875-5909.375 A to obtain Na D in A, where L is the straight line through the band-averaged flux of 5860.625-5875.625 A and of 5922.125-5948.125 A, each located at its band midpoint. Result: 1.7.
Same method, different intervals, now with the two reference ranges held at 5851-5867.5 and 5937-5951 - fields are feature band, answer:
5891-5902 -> 1.0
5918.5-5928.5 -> -0.2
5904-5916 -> 0.2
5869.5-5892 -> 0.4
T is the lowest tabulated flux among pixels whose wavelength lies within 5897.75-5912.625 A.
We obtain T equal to 9.029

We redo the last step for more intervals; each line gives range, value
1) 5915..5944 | 9.137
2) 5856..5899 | 8.744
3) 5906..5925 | 9.497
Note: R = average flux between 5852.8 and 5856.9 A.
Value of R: 10.1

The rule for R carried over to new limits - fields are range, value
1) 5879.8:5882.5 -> 9.81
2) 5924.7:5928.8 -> 10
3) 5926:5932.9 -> 9.66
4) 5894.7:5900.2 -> 9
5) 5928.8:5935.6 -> 9.55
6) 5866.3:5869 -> 10.1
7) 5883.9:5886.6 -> 9.93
